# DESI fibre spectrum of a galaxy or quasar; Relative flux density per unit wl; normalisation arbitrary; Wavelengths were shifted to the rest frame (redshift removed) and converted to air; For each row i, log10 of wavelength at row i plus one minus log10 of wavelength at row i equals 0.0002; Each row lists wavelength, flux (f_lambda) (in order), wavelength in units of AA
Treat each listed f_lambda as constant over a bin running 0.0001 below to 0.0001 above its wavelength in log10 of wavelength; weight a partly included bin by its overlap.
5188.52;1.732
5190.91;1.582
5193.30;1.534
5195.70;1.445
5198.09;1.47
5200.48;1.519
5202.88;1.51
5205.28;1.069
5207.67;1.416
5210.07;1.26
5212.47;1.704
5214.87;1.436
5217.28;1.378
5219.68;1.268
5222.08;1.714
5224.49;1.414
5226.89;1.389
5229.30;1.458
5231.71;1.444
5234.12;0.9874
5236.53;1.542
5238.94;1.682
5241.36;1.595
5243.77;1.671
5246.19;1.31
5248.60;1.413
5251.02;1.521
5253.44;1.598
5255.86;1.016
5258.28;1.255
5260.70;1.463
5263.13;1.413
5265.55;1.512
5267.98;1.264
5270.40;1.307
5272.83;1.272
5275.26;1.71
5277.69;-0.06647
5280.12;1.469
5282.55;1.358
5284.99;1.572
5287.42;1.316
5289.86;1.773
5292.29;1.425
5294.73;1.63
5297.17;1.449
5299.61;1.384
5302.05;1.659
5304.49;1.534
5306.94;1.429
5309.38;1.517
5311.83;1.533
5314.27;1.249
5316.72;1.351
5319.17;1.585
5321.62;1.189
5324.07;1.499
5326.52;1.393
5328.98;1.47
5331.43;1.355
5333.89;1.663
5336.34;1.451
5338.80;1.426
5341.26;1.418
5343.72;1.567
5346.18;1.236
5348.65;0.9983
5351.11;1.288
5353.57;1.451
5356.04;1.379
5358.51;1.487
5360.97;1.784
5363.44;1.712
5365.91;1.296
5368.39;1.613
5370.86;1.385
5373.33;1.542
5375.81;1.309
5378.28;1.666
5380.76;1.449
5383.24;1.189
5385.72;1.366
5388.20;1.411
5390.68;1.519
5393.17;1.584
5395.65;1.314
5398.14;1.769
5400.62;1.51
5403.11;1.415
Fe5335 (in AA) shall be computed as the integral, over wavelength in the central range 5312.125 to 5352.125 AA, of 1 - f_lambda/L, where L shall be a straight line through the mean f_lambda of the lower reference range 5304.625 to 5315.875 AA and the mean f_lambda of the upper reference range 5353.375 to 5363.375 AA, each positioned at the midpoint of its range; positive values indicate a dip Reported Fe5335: 2.8 AA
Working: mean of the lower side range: 1.44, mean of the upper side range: 1.55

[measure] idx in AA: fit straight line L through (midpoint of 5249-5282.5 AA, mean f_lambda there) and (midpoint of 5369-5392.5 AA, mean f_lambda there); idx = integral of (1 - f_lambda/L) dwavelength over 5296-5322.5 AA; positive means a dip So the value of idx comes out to -2.0 AA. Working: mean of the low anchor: 1.29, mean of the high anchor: 1.43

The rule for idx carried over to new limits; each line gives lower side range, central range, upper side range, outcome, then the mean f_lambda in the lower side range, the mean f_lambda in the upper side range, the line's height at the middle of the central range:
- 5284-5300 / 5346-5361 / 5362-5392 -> 1.22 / 1.51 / 1.46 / 1.47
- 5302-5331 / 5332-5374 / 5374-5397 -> -0.50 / 1.44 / 1.43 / 1.43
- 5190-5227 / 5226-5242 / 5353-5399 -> 0.14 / 1.44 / 1.48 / 1.45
